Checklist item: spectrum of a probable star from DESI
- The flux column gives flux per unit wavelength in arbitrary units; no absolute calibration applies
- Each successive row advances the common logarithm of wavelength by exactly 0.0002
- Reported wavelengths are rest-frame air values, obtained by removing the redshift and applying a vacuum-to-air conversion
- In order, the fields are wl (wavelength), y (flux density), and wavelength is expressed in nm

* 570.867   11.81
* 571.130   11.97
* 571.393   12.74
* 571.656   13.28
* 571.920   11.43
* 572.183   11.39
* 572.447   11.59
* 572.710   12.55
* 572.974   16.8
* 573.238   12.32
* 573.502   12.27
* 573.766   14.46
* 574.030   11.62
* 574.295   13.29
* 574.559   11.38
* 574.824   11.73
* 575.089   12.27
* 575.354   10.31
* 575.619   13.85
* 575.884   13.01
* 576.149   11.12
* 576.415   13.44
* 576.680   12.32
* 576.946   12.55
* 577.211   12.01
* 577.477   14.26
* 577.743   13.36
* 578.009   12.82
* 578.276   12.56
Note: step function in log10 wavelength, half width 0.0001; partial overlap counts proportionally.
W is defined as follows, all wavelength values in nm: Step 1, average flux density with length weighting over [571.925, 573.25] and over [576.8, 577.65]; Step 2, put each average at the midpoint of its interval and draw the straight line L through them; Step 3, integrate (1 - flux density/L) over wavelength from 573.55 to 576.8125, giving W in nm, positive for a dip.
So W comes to 0.129 nm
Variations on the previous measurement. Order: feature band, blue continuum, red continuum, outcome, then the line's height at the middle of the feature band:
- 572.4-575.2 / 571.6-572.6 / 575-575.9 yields -0.17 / 12.1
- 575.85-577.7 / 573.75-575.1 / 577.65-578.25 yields 0.01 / 12.7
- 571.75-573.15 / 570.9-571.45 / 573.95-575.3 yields -0.07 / 12.1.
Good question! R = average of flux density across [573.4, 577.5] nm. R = 12.4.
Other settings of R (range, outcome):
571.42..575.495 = 12.5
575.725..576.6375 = 12.5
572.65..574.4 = 13.4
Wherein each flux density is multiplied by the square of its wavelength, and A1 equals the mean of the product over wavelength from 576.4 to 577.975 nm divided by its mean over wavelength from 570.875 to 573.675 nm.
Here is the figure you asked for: 1.0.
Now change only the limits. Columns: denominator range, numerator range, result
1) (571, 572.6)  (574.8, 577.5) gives 1.04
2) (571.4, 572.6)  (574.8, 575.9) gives 1.03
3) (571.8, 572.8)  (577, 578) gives 1.14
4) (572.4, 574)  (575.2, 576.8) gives 0.94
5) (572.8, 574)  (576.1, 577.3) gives 0.91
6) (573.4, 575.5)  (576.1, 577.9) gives 1.06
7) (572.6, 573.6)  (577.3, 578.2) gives 1.00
